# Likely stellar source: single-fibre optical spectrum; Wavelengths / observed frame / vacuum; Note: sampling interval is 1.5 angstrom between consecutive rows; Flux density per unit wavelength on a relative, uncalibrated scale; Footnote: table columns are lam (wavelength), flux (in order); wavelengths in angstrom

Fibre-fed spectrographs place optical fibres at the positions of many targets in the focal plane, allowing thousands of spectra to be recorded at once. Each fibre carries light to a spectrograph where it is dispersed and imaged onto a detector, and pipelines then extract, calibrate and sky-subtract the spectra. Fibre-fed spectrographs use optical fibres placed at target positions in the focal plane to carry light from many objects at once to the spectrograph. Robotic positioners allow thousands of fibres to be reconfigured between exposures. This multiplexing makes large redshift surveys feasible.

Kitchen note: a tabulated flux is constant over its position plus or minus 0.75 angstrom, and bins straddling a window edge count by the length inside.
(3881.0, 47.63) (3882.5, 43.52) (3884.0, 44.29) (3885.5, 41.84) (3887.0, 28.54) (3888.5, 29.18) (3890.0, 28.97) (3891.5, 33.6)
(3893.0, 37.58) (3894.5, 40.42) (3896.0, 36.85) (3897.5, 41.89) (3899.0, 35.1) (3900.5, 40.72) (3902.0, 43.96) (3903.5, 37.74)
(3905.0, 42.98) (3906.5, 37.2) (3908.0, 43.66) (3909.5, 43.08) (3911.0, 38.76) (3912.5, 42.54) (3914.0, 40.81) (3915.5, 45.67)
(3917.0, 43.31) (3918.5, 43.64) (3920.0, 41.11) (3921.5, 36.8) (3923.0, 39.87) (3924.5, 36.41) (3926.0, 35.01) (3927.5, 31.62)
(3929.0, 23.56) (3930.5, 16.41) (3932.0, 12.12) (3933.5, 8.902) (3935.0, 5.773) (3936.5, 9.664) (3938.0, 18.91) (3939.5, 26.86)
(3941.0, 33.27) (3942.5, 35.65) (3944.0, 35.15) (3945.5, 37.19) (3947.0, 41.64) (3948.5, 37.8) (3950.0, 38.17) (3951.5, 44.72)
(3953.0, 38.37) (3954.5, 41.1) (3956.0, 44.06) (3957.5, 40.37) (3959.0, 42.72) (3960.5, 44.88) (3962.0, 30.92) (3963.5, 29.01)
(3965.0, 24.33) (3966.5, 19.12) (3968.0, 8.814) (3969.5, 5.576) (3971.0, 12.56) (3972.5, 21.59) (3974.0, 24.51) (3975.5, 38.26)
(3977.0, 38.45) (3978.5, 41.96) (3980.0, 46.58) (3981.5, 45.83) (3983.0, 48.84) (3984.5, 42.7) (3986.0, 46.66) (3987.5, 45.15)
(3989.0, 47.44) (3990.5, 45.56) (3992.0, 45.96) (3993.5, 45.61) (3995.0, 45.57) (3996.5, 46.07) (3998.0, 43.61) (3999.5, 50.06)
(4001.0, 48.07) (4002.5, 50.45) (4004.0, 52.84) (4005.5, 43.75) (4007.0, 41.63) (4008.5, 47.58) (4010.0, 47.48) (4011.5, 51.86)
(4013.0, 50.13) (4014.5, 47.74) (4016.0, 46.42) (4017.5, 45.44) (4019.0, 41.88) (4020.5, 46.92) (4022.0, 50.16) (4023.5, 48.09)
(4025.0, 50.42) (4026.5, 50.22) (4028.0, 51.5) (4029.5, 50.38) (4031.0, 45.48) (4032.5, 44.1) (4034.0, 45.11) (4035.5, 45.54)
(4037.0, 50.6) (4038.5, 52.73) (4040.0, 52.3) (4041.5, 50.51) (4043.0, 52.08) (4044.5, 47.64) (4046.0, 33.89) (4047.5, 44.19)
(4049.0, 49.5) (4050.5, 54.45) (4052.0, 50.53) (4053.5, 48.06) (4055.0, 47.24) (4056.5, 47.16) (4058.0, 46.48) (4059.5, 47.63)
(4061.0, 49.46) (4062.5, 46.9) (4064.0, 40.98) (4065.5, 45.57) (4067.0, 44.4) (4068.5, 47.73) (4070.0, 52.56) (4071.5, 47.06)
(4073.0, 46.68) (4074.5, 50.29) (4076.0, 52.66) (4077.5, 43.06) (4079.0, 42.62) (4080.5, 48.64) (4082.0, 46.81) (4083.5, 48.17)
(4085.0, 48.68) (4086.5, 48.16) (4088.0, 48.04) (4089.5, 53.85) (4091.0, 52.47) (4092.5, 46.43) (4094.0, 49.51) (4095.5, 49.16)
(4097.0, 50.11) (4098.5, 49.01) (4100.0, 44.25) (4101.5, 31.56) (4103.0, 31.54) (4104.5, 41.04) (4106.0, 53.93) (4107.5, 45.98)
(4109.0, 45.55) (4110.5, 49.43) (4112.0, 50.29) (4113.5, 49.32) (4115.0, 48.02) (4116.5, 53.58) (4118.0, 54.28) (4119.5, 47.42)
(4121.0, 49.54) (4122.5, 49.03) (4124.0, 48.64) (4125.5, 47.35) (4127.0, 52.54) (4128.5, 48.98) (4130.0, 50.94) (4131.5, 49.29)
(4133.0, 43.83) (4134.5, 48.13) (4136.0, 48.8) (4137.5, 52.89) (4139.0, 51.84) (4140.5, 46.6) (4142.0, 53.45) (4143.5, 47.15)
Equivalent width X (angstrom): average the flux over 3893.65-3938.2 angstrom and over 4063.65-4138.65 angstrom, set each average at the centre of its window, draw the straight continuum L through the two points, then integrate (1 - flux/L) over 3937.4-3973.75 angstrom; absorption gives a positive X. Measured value 5.4 angstrom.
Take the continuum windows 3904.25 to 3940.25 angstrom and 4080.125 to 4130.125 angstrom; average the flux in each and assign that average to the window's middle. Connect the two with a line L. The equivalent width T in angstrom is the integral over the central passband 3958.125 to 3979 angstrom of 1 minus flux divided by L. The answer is 5.0 angstrom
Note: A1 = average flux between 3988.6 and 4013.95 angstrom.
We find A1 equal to 47.3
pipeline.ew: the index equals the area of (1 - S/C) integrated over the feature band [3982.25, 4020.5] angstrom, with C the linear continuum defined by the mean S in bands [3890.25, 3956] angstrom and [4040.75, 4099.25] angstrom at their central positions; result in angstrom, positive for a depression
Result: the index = -4.5 angstrom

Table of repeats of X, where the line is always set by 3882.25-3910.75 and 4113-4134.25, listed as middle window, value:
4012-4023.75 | -0.8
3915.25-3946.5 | 8.4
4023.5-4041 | -1.5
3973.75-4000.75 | -0.9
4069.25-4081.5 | -0.2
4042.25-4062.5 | -0.7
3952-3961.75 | 0.0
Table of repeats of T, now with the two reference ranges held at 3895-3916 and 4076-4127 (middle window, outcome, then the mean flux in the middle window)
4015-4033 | -1.11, 47.6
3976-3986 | -0.17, 44.1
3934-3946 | 4.93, 24.7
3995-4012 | -1.26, 47.4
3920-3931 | 2.39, 32.4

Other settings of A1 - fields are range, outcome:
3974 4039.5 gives 46.5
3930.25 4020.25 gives 37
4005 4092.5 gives 47.8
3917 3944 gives 27.5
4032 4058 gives 48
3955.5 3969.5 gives 30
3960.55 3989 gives 32.5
